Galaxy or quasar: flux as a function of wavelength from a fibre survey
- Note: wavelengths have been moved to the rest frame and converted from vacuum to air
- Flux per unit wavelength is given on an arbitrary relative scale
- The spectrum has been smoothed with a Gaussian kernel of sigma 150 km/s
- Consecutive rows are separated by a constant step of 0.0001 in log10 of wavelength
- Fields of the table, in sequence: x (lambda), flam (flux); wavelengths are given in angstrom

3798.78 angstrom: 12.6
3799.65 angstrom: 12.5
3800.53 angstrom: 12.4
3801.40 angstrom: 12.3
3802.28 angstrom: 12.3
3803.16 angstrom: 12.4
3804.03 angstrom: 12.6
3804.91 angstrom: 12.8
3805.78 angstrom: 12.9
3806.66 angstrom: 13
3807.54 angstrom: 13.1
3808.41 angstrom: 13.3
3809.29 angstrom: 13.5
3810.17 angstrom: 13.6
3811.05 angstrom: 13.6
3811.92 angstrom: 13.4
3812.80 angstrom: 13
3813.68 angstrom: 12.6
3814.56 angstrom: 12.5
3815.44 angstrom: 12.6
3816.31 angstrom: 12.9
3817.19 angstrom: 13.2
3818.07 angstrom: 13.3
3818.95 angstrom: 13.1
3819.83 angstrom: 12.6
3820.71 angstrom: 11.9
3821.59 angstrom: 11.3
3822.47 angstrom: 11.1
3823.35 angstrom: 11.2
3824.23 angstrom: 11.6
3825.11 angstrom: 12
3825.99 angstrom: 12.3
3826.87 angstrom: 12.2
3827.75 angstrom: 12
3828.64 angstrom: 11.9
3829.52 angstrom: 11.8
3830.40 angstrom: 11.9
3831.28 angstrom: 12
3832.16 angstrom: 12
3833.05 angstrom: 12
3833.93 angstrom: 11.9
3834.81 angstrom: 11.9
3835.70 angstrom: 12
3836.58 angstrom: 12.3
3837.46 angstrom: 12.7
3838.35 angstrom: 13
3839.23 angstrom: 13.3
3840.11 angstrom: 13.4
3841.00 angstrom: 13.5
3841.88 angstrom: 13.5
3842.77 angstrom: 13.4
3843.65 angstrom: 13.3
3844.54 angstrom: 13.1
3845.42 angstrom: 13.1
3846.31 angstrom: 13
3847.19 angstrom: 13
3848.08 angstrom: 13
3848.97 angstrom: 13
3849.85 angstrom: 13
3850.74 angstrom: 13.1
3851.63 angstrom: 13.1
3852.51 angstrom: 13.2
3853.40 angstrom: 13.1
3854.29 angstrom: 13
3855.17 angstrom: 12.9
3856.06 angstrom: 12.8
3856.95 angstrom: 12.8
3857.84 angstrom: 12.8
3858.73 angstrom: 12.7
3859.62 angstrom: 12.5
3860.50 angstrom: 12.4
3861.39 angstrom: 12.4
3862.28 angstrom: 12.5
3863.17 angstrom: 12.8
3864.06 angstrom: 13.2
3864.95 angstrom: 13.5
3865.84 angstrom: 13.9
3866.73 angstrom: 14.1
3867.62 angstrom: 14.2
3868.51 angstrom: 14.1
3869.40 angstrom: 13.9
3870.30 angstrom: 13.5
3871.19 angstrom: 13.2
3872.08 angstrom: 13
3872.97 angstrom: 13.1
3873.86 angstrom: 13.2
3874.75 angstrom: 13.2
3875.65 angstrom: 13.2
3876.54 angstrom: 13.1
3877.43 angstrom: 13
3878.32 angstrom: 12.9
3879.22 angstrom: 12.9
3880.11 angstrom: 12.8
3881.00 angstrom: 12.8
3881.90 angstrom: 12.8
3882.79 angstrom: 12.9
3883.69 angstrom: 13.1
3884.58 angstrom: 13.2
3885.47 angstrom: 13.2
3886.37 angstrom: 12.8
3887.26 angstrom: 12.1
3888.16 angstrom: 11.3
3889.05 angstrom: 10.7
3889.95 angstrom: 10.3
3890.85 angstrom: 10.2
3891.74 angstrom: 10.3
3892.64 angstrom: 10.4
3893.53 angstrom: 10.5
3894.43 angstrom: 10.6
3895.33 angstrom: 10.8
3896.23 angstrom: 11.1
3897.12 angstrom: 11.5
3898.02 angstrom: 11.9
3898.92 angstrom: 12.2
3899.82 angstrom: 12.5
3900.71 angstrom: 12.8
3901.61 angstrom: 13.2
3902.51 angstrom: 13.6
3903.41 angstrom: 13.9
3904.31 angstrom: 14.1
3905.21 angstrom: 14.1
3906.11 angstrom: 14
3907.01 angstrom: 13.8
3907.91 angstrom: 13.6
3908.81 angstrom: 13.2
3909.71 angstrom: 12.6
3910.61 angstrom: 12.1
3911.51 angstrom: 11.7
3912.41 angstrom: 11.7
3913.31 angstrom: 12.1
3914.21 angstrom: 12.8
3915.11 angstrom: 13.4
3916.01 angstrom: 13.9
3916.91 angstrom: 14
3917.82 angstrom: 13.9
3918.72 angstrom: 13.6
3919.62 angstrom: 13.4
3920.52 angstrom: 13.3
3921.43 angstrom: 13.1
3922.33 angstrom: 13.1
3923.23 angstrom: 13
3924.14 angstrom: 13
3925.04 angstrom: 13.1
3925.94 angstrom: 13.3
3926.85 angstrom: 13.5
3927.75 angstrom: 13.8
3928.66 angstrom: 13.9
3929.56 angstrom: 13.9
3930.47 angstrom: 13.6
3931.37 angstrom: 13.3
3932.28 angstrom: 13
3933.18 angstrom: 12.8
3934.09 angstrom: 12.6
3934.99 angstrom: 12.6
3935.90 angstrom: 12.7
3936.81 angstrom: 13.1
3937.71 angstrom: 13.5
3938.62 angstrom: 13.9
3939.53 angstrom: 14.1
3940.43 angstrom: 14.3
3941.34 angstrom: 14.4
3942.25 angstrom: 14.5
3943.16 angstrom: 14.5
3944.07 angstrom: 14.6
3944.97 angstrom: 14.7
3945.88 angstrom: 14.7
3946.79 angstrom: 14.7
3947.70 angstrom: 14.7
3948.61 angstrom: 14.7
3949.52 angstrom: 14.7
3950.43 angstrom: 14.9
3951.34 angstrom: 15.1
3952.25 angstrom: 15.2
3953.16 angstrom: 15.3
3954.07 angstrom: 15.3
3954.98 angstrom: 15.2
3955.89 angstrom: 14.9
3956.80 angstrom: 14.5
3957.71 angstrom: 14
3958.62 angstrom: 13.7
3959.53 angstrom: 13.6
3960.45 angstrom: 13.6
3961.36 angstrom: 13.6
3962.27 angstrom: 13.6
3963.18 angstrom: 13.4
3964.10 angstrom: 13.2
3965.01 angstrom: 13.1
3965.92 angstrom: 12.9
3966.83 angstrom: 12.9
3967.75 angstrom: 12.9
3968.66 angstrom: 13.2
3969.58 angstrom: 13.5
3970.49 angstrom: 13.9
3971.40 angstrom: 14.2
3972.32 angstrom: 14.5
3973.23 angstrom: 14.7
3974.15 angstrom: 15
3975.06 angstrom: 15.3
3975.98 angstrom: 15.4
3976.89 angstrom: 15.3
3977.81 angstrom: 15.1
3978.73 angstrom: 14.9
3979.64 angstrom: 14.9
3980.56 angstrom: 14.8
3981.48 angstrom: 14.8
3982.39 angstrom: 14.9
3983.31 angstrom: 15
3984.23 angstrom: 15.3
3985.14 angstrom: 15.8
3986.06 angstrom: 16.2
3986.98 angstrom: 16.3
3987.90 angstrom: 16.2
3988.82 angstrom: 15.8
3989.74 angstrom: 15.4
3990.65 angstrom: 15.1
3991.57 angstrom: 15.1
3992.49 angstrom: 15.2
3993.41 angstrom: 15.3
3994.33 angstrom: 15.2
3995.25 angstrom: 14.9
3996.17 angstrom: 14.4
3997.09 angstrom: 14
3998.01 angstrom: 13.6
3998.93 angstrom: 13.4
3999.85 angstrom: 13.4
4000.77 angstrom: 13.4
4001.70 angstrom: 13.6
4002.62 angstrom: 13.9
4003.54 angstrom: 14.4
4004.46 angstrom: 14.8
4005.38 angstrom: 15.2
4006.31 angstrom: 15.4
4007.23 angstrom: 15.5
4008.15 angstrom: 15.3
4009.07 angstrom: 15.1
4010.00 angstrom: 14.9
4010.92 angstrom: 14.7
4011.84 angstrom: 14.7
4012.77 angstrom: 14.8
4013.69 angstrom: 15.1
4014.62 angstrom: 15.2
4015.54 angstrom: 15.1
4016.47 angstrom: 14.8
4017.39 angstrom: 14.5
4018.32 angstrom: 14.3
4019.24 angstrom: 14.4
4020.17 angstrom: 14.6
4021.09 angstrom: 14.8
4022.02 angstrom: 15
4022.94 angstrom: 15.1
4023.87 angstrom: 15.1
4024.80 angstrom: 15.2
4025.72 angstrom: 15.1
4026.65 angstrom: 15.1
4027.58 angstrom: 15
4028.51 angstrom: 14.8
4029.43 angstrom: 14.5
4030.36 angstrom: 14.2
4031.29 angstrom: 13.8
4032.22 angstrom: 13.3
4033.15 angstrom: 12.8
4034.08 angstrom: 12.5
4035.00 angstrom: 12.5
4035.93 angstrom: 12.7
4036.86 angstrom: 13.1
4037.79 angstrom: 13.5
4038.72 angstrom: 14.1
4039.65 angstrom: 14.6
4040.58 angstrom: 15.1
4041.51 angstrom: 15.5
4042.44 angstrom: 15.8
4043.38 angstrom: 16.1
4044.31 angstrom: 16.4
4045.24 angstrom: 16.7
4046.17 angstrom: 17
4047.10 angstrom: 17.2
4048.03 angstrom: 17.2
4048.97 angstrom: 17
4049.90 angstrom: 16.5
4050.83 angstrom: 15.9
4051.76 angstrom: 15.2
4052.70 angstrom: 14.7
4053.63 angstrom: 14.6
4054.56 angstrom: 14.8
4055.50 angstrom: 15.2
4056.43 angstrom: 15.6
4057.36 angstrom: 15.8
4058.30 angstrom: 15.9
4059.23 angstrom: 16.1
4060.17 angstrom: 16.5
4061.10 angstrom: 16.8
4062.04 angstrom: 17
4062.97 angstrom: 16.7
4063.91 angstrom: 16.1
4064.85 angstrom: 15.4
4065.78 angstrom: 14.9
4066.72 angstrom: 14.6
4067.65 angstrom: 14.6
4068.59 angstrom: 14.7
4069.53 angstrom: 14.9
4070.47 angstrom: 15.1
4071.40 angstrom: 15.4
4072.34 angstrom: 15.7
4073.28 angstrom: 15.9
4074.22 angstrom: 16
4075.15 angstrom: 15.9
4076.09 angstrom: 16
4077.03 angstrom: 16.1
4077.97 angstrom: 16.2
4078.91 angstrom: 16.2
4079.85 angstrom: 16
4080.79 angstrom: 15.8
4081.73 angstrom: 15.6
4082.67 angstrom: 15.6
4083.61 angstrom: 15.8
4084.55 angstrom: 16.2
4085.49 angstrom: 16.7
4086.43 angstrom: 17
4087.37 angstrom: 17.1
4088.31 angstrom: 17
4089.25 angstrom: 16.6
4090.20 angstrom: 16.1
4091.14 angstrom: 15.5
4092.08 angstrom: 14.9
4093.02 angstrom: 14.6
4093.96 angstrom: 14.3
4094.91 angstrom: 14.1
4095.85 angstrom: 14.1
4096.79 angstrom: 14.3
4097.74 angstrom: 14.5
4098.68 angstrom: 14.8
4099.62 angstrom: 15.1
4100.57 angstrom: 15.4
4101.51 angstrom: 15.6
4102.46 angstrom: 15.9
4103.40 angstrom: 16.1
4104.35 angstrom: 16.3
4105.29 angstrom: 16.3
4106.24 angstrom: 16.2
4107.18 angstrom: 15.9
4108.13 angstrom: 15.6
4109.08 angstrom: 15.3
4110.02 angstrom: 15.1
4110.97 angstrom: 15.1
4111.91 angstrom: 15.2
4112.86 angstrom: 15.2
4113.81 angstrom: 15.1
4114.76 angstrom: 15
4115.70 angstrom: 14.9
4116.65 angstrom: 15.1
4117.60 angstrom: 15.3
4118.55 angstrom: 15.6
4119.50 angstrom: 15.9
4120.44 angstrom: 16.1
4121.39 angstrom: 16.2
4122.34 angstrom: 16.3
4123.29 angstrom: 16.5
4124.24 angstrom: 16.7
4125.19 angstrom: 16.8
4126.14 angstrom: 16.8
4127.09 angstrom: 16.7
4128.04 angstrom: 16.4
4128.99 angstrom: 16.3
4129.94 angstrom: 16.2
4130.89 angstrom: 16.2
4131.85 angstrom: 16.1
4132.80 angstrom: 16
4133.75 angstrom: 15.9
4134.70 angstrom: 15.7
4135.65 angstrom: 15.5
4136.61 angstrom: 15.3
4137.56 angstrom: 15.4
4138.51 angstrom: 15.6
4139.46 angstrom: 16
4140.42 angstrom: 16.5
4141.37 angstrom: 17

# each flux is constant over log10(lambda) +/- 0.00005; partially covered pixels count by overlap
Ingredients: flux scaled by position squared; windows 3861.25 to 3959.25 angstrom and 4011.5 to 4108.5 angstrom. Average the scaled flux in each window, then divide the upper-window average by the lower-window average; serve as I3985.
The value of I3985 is 1.2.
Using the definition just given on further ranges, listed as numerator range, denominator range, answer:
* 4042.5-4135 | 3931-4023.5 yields 1.15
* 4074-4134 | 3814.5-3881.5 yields 1.40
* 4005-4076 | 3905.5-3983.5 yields 1.15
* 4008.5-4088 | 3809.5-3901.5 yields 1.34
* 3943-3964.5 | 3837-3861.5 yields 1.17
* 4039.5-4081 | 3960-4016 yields 1.12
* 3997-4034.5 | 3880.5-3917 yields 1.24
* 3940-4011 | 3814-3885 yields 1.22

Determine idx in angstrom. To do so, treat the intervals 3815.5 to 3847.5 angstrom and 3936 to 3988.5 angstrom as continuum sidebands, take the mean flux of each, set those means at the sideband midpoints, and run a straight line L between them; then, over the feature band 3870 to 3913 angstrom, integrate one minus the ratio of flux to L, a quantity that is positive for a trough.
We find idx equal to 2.9 angstrom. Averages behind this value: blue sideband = 12.5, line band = 12.5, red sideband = 14.5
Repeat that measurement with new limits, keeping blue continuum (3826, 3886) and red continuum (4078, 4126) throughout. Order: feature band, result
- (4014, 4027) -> -0.11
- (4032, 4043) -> 0.83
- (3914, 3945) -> 0.44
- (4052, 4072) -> -0.36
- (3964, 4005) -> -0.63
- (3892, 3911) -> 1.34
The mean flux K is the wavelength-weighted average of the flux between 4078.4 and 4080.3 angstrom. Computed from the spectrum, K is 16.1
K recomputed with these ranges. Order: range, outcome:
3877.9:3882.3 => 12.8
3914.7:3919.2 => 13.8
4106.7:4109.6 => 15.6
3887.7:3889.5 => 11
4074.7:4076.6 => 15.9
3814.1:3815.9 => 12.6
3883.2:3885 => 13.1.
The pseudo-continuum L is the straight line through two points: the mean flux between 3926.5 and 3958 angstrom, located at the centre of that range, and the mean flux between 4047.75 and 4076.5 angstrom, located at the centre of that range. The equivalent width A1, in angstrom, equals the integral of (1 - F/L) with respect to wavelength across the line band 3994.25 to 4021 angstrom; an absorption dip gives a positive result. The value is 0.8 angstrom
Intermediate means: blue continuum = 14.2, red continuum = 15.7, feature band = 14.6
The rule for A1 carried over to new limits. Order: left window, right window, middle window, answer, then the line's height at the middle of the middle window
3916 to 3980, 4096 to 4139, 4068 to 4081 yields -0.4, 15.3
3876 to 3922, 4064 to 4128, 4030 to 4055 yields -0.2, 14.8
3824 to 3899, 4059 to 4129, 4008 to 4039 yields 0.8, 14.8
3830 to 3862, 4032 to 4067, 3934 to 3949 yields -0.1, 14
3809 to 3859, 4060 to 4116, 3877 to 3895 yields 1.8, 13.3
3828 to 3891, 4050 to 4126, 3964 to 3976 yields 0.3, 14.2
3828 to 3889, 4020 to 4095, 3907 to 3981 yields 0.7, 14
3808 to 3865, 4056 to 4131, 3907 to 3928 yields 0.8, 13.6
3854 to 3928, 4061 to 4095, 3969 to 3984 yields -0.6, 14.1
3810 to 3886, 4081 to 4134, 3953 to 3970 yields 0.4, 14.1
